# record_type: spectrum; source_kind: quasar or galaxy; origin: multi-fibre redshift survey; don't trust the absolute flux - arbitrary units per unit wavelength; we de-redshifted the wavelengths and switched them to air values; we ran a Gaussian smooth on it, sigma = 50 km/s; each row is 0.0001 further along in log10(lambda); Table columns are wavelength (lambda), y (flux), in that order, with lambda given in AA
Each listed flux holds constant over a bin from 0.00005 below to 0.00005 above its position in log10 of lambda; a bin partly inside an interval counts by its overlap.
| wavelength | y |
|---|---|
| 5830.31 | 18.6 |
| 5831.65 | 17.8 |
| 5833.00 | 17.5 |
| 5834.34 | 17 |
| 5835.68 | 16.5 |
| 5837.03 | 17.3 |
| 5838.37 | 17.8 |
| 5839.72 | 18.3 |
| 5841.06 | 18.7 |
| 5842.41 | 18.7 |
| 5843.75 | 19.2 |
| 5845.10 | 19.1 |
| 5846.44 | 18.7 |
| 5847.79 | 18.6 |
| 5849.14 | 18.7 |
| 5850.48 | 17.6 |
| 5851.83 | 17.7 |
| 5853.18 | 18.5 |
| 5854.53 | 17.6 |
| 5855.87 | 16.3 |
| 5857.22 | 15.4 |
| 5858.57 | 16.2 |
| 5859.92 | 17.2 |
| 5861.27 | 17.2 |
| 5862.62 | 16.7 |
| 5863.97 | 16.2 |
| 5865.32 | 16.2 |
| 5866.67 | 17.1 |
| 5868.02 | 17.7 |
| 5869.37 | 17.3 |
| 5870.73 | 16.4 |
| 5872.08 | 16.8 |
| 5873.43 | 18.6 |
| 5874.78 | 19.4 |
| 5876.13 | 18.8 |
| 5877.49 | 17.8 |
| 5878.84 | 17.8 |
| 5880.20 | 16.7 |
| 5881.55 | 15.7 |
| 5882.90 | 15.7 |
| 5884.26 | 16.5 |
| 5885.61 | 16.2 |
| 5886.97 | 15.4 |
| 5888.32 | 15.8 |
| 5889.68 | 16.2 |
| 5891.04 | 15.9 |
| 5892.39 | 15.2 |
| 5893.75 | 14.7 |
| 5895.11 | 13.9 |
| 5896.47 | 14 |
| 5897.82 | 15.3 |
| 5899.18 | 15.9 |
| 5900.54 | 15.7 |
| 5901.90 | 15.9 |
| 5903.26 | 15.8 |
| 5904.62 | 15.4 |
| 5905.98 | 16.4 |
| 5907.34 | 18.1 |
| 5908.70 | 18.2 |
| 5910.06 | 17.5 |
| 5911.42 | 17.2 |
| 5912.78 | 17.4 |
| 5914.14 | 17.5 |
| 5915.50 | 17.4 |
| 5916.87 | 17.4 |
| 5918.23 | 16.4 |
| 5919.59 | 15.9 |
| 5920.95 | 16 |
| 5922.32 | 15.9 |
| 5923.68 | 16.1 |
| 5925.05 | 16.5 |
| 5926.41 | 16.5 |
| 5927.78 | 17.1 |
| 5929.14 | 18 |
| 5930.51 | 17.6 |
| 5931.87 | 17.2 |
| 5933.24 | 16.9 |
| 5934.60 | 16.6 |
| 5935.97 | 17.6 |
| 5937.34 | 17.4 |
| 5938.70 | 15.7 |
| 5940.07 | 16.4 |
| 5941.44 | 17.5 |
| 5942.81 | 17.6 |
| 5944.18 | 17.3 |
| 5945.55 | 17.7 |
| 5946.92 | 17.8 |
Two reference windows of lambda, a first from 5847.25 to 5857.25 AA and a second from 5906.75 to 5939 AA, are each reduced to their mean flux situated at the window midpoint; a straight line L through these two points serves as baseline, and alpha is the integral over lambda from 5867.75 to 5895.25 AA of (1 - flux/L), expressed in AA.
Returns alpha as 1.2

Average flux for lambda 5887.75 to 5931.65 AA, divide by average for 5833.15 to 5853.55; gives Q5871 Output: 0.90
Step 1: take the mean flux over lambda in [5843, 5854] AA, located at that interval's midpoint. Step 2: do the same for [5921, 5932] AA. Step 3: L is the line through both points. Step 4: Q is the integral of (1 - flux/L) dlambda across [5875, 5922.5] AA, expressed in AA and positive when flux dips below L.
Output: 2.8 AA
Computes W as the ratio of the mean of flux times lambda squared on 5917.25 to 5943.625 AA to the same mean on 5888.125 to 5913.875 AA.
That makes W 1.06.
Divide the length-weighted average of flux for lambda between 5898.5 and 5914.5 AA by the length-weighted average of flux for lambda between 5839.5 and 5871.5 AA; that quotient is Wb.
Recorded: 0.95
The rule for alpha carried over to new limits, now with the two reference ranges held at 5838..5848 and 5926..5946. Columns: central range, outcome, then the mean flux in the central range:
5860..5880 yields 0.89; 17.4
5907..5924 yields 0.47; 17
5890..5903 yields 1.88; 15.2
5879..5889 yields 1.06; 16.1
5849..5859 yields 0.70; 17.2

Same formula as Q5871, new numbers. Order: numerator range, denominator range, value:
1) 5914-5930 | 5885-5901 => 1.09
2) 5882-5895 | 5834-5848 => 0.86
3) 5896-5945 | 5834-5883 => 0.95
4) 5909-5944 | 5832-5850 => 0.93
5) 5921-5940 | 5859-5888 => 0.99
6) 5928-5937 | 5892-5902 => 1.15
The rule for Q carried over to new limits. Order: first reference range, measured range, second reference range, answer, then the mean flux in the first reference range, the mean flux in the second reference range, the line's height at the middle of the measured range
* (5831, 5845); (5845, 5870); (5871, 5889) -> 0.2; 17.9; 17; 17.5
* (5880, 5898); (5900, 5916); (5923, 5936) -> -0.7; 15.5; 17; 16.2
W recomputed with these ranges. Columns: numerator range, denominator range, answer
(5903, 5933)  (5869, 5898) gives 1.04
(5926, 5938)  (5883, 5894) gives 1.11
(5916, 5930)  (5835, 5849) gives 0.93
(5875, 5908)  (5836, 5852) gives 0.89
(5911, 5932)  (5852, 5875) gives 1.01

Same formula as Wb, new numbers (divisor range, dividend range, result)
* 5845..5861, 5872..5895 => 0.94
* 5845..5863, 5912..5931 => 0.96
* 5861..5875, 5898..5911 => 0.96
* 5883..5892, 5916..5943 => 1.05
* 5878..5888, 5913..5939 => 1.03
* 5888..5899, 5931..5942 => 1.12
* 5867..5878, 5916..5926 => 0.92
